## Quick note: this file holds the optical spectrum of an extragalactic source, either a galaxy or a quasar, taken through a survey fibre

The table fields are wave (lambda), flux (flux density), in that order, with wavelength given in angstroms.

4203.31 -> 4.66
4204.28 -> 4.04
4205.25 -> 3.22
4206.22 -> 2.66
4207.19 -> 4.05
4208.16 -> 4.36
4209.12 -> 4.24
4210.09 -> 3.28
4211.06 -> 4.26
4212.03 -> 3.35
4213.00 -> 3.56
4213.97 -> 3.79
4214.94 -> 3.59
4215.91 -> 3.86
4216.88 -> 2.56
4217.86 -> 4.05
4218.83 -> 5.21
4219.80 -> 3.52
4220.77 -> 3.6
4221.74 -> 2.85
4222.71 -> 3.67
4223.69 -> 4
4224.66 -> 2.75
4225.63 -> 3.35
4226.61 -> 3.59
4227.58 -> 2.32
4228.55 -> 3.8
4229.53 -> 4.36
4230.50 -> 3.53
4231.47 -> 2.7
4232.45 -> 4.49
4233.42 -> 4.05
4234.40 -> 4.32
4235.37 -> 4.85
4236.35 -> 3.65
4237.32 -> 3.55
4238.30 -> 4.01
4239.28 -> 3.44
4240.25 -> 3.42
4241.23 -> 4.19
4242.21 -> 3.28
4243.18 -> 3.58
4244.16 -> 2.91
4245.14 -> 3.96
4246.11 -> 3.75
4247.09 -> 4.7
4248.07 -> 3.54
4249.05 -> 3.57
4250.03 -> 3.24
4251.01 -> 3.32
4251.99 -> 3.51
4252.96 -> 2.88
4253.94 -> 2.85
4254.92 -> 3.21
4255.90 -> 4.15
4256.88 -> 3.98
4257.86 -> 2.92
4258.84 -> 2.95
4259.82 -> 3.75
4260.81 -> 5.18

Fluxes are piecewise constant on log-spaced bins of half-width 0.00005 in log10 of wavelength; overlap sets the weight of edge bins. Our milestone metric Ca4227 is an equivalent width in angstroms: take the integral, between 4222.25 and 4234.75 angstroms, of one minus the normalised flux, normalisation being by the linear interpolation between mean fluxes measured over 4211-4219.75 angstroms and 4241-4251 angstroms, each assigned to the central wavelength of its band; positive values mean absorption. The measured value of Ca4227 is 0.4 angstroms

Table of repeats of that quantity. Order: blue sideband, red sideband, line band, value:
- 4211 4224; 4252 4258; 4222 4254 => -0.93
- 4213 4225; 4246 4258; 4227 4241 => -0.70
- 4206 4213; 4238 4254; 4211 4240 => -0.02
